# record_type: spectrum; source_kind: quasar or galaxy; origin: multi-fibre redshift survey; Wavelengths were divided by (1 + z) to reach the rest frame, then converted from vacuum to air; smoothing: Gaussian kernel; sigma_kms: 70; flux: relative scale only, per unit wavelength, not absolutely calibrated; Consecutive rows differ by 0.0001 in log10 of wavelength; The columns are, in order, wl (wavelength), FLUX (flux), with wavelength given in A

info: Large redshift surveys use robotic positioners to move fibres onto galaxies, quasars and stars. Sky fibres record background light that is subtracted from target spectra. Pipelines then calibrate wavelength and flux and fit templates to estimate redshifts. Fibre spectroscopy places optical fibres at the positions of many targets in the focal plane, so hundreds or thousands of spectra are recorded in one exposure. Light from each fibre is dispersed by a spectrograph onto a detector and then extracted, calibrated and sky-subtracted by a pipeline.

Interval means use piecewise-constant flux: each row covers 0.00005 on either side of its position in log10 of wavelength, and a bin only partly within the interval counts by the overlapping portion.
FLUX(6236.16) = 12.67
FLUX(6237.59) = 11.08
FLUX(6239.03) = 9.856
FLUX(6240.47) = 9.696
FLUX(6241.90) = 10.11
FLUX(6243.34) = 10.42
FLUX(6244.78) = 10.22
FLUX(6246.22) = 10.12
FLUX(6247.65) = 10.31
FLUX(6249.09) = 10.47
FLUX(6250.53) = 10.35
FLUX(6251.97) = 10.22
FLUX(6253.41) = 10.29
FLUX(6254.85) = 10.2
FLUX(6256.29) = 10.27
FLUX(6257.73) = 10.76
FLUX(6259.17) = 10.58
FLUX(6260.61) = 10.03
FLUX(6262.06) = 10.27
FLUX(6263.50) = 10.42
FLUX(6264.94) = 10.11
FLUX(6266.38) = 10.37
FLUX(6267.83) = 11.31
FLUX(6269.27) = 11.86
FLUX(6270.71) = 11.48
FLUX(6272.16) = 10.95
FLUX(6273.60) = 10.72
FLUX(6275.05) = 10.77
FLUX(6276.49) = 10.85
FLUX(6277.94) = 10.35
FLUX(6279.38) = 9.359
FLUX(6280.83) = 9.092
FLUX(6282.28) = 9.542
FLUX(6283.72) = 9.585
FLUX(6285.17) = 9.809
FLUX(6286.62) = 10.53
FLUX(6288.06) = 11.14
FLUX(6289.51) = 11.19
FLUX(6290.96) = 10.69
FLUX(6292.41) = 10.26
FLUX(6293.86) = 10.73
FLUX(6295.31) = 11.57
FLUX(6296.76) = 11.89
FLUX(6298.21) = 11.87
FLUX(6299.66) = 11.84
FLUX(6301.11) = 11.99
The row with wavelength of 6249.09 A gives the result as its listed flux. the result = 10.47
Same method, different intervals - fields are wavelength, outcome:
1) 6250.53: 10.35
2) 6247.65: 10.31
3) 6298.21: 11.87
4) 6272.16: 10.95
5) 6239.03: 9.856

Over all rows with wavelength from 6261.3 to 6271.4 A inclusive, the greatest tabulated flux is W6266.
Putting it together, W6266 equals 11.86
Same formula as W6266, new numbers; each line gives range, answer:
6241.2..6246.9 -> 10.42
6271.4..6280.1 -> 10.95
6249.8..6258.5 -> 10.76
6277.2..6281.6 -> 10.35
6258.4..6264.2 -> 10.58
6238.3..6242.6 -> 10.11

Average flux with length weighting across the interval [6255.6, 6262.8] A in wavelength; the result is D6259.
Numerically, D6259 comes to 10.4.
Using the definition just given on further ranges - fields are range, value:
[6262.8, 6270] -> 10.8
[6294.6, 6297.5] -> 11.7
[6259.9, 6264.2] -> 10.2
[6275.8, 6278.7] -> 10.6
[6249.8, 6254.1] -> 10.3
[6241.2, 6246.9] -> 10.2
